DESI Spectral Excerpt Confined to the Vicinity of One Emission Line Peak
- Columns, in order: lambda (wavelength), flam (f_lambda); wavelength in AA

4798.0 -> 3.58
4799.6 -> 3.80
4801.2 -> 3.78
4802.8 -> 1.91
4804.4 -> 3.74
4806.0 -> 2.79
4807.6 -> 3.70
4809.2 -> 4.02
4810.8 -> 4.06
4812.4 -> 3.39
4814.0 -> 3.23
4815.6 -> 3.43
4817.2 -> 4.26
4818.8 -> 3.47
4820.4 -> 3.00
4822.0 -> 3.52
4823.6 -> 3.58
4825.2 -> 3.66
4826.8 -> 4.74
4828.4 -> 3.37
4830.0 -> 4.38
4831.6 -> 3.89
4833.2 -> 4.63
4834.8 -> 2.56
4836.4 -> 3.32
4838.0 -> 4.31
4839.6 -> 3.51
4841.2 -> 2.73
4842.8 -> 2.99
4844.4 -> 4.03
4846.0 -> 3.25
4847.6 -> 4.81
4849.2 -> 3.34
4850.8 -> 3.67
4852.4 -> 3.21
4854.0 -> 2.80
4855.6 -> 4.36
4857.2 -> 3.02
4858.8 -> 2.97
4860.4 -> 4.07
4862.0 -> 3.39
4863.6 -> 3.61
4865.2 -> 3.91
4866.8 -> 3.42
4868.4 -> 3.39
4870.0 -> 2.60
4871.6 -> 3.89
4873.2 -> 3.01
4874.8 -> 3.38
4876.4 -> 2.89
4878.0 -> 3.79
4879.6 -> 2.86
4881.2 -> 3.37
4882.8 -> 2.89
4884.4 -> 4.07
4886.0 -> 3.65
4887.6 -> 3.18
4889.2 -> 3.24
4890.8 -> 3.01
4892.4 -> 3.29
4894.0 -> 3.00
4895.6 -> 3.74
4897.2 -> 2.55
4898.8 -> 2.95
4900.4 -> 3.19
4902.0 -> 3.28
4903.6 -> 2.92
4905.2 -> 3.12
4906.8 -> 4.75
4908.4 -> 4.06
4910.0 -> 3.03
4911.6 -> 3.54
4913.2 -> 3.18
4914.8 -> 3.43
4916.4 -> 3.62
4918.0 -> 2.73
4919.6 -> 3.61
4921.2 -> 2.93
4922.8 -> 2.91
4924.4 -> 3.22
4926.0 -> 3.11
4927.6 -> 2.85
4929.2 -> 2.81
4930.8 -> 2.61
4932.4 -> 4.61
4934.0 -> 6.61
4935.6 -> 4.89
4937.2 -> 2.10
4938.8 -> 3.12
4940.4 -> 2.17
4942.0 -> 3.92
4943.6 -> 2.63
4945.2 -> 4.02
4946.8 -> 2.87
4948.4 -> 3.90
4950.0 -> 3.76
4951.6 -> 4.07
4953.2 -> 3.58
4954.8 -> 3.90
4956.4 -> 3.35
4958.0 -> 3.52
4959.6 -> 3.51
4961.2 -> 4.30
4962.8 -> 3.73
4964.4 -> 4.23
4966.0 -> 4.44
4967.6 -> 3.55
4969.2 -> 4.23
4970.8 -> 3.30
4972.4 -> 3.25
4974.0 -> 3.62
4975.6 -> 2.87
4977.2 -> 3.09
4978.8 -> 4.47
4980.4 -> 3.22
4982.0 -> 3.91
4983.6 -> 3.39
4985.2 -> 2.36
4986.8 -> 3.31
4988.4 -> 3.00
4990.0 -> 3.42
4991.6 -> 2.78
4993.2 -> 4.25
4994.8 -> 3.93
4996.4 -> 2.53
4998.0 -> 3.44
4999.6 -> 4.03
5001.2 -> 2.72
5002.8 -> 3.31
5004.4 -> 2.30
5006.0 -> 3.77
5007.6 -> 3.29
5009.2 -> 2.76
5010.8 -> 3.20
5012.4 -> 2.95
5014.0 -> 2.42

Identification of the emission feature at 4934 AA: H-gamma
